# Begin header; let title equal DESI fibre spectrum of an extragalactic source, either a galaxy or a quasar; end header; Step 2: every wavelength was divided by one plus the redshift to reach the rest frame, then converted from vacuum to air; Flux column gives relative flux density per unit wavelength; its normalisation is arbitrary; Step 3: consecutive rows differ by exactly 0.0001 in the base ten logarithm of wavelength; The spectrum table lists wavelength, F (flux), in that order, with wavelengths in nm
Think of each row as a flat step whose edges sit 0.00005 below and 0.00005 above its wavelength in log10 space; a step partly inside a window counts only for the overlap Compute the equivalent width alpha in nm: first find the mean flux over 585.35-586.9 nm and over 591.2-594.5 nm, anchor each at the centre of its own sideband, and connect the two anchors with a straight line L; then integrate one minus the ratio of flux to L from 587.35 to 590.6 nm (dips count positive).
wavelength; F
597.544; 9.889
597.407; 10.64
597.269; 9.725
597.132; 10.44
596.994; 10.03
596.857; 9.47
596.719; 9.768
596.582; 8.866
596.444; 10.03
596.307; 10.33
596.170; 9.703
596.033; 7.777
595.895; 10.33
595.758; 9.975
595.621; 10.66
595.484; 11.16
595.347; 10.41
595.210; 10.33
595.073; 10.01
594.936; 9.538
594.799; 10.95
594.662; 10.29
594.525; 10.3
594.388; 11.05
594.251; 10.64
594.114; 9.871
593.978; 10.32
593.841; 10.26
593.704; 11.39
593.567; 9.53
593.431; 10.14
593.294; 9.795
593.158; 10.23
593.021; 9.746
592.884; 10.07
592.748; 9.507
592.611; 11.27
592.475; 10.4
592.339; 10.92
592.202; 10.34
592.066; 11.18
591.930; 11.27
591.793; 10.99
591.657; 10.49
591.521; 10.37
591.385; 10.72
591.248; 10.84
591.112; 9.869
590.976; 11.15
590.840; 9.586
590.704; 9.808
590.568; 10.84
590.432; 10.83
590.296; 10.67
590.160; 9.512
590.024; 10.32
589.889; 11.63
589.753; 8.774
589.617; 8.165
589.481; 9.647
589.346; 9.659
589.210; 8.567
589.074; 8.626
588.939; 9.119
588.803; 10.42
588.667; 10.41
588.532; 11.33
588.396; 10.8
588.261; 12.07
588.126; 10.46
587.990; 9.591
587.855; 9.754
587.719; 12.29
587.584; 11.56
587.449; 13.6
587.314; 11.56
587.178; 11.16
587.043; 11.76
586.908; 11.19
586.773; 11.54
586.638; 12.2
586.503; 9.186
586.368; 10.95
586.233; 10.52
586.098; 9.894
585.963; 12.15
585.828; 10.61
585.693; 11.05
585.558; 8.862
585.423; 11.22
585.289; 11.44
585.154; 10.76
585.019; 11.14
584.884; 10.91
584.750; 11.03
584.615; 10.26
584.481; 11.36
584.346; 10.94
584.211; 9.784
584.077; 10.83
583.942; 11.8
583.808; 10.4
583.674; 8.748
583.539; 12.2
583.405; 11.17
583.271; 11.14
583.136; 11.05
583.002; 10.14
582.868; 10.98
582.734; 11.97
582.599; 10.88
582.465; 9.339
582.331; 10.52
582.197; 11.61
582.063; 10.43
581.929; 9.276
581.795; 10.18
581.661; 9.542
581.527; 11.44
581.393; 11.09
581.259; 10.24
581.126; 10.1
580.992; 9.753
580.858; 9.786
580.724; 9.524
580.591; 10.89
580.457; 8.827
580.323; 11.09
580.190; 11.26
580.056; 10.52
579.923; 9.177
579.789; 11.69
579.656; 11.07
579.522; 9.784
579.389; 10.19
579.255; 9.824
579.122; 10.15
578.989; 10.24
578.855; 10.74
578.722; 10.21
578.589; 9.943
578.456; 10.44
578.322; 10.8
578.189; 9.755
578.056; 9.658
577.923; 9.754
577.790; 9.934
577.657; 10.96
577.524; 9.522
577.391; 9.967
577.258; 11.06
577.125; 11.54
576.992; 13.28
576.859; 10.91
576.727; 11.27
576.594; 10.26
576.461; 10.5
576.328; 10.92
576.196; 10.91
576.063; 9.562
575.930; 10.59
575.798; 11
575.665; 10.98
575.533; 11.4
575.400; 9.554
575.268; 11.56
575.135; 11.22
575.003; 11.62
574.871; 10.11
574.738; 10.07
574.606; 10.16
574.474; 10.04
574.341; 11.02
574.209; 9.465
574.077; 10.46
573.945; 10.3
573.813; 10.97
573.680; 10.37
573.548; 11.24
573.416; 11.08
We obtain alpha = 0.08 nm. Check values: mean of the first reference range 10.8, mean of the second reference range 10.5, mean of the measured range 10.4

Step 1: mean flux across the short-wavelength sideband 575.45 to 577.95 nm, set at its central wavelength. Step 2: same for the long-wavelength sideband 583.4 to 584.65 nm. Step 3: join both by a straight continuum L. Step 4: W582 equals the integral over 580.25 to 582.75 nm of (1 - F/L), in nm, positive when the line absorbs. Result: 0.10 nm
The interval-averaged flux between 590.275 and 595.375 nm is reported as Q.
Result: 10.4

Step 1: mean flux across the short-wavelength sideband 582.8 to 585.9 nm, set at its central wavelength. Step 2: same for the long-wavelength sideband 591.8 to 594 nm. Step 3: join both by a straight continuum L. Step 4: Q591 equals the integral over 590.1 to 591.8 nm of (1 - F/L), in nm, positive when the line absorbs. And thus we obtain 0.01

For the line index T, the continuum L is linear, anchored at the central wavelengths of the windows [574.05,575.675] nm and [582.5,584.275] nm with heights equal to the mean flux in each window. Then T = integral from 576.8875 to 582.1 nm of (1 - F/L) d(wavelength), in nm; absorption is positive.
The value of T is 0.176 nm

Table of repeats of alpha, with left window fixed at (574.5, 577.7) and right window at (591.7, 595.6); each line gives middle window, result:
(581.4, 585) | -0.022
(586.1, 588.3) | -0.126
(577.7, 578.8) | 0.066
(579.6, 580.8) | 0.029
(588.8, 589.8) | 0.140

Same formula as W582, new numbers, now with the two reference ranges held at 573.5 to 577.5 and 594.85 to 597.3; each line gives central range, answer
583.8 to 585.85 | -0.08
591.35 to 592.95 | -0.09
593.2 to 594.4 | -0.03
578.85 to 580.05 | 0.03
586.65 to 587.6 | -0.14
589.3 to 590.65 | 0.02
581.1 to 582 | 0.02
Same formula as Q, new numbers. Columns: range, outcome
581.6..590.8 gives 10.6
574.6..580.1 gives 10.5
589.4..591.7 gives 10.2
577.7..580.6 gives 10.3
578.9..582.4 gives 10.3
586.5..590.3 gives 10.6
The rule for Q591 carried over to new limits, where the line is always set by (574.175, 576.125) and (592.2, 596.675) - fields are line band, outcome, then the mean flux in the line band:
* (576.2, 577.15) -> -0.059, 11.2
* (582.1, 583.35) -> -0.050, 10.8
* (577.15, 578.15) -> 0.034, 10.2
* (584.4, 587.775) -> -0.252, 11.1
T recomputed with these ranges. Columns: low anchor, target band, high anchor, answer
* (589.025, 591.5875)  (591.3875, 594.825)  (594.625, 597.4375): -0.16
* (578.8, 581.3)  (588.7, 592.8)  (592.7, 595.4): 0.02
